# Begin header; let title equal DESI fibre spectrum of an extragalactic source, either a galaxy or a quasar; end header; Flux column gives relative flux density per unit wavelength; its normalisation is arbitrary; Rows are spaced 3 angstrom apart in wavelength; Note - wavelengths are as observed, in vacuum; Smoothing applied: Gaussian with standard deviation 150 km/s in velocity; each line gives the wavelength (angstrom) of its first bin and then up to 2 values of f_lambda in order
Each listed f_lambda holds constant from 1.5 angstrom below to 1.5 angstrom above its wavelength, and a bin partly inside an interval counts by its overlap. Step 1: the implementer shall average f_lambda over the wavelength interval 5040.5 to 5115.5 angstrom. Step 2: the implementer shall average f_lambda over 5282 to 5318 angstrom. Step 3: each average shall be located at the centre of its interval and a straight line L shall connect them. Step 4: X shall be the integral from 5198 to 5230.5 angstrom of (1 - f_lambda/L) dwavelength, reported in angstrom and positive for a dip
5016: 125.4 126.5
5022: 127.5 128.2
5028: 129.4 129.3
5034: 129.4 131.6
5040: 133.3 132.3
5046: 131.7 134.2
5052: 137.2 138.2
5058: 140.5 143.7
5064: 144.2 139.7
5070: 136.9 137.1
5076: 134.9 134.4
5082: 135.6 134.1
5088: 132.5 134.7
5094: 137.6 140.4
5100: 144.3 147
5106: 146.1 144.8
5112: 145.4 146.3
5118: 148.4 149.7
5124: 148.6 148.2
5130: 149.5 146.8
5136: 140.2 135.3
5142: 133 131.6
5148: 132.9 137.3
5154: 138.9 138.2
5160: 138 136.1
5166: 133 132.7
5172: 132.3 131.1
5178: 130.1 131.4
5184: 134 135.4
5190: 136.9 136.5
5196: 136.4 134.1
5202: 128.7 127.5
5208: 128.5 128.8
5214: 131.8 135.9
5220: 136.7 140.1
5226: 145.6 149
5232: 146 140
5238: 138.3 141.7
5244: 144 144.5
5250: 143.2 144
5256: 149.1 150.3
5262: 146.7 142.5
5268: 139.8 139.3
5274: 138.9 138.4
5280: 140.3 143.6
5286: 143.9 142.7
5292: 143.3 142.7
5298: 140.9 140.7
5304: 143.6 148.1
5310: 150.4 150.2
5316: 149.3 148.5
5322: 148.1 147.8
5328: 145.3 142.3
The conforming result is 1.7 angstrom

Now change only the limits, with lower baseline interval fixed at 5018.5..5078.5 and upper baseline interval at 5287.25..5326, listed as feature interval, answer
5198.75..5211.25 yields 1.08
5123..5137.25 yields -0.90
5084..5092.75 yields 0.15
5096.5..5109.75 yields -0.77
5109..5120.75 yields -0.81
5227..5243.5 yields -0.05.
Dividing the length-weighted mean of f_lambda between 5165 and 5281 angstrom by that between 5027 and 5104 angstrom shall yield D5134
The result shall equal 1.01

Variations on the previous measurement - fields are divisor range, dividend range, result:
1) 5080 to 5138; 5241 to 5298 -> 1.00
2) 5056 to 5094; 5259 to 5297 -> 1.03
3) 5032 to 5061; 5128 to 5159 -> 1.03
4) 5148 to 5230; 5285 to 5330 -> 1.08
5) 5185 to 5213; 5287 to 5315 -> 1.09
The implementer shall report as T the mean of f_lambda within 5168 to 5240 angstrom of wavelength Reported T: 135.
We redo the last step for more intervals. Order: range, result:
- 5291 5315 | 145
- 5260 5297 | 142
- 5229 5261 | 144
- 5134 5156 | 136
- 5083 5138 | 143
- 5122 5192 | 137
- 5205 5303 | 141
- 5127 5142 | 142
